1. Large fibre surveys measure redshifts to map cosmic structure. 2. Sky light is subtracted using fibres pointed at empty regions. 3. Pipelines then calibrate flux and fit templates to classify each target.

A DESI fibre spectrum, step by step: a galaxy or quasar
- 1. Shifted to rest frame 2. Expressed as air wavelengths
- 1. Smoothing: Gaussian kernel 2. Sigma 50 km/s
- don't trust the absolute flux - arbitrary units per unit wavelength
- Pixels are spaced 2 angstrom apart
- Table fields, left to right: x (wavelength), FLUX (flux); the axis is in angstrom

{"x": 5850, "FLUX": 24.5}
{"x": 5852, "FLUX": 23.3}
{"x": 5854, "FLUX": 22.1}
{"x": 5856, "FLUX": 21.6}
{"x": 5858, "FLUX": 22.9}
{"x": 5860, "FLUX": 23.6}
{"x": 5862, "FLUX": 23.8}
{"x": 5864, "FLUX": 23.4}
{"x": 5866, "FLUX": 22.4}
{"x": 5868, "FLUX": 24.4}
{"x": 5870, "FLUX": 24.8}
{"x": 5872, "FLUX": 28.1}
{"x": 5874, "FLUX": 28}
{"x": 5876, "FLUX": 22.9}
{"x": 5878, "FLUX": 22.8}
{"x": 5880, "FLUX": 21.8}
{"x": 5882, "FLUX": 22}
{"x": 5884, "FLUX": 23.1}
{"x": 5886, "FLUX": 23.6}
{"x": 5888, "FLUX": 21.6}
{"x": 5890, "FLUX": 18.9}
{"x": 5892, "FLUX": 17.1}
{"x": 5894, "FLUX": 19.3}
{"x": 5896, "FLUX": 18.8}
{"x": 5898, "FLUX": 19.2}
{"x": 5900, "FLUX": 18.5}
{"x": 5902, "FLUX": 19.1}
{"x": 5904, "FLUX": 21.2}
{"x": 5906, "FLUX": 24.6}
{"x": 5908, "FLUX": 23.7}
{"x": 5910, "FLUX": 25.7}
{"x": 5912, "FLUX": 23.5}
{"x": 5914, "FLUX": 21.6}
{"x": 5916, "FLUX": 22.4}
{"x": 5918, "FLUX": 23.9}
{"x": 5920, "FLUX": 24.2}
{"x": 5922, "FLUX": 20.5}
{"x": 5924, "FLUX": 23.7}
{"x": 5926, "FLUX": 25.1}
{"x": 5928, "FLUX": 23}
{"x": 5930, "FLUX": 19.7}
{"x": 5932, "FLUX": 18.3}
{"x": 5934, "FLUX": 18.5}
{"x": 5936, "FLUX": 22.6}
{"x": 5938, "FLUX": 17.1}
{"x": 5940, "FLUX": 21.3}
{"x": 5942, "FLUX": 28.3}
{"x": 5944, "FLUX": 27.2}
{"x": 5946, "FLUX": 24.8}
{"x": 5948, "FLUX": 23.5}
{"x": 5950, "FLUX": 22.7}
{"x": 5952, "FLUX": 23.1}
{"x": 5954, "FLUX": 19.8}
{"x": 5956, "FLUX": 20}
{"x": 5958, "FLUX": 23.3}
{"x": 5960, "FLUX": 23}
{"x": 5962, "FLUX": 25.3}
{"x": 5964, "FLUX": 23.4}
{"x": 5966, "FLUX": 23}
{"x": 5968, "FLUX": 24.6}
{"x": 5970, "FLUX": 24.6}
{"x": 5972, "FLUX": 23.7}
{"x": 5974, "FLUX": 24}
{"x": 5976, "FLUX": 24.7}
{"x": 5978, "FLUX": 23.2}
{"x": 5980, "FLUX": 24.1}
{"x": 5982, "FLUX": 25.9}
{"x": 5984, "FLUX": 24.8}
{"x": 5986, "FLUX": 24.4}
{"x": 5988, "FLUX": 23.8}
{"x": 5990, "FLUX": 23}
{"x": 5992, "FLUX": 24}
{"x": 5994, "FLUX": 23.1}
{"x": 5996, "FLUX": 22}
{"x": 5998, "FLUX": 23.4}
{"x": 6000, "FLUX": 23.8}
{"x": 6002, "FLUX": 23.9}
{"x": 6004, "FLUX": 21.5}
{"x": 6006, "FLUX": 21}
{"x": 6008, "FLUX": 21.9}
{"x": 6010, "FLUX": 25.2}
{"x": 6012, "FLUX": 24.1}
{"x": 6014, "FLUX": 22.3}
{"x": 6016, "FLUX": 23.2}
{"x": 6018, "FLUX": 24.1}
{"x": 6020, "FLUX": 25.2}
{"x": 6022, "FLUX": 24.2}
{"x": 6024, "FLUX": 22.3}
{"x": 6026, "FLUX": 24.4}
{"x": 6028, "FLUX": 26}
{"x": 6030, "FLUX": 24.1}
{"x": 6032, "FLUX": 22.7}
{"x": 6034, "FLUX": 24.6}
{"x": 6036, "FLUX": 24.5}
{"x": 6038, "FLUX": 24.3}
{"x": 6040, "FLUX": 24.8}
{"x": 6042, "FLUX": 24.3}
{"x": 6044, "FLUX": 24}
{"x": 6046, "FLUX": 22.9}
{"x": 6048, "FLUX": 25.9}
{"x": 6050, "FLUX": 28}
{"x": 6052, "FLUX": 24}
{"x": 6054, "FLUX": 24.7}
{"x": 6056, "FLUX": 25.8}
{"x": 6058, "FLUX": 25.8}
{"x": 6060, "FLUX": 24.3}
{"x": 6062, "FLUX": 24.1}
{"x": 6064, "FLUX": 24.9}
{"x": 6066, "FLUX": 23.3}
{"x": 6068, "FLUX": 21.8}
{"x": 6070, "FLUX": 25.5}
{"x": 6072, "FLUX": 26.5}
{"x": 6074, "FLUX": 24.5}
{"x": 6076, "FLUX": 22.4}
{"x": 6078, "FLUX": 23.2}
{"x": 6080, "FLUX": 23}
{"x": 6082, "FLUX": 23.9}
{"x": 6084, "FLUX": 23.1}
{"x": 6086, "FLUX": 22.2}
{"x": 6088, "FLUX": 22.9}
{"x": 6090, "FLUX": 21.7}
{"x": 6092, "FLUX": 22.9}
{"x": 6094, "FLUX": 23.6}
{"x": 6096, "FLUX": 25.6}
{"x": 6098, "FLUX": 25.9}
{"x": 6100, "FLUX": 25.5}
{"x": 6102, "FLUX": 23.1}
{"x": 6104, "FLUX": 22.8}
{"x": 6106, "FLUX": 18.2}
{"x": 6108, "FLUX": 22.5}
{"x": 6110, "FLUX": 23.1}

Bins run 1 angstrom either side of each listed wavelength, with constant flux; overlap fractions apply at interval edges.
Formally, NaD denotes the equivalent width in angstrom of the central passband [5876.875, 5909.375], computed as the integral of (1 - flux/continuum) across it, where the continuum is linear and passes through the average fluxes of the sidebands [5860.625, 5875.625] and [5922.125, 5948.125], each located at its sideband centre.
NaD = 4.0 angstrom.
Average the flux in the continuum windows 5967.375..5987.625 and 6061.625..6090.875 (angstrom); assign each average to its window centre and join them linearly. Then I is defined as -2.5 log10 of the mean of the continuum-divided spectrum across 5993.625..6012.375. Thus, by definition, 0.06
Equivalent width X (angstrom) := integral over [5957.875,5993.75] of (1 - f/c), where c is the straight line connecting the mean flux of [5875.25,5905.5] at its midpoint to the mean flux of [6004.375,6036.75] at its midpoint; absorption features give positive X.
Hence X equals -2.19 angstrom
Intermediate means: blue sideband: 20.7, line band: 24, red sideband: 23.7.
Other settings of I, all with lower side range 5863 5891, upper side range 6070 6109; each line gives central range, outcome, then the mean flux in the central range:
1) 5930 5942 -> 0.15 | 20.3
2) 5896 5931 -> 0.06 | 22.2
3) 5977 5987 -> -0.05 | 24.5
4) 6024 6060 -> -0.06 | 24.7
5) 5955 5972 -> 0.00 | 23.4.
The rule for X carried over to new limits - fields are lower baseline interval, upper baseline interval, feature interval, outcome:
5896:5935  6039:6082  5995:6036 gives 0.2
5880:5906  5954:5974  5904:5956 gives -1.9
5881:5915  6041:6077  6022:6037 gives -0.1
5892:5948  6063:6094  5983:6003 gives -0.8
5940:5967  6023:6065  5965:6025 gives 1.0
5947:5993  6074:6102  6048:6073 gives -1.5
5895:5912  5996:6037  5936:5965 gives -0.9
